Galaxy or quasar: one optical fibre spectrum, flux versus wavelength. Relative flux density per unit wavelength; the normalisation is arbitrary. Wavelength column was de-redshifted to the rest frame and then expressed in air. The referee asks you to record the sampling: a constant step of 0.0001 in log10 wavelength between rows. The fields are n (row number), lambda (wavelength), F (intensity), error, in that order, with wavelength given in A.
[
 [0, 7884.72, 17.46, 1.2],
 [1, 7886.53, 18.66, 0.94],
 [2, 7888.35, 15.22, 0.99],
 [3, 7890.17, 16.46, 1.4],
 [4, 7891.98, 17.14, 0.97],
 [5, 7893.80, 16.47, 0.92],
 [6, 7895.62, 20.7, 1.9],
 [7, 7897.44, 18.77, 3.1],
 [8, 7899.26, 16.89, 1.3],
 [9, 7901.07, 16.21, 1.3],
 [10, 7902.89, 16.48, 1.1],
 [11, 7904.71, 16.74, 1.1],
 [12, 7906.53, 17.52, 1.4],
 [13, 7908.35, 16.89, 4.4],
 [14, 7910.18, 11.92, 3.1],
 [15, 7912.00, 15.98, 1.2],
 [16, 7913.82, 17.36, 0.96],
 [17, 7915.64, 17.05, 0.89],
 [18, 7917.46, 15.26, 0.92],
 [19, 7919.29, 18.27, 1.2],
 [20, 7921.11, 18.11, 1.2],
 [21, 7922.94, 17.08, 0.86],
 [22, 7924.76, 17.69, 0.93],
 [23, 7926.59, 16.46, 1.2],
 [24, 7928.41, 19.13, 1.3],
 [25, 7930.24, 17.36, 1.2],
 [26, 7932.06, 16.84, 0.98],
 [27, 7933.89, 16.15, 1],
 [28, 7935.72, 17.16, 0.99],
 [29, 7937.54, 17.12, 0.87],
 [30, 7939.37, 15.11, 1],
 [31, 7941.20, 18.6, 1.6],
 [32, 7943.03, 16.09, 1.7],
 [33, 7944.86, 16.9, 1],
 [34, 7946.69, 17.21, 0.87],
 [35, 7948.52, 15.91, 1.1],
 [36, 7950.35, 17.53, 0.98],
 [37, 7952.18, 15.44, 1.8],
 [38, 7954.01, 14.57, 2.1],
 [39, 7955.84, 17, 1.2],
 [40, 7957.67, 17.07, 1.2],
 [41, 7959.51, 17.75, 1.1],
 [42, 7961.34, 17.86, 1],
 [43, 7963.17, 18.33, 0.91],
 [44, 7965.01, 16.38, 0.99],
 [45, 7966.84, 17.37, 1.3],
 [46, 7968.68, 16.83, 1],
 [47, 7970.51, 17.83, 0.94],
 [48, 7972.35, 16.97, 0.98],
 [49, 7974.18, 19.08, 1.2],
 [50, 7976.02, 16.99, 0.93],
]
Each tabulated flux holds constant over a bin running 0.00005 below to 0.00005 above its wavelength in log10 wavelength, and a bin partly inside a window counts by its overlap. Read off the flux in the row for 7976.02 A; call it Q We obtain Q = 16.99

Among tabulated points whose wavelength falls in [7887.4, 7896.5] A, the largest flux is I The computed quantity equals 20.7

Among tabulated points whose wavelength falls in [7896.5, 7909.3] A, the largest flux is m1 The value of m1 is 18.77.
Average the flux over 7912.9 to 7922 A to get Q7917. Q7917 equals 17.2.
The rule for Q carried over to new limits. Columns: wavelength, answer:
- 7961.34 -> 17.86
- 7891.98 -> 17.14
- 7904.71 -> 16.74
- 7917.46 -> 15.26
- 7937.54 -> 17.12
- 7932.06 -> 16.84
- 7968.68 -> 16.83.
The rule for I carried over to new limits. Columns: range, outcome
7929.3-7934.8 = 17.36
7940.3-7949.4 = 18.6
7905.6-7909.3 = 17.52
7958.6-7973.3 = 18.33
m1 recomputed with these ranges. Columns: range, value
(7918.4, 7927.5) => 18.27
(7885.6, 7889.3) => 18.66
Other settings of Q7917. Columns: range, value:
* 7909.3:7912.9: 14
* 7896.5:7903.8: 17.1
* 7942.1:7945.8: 16.5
